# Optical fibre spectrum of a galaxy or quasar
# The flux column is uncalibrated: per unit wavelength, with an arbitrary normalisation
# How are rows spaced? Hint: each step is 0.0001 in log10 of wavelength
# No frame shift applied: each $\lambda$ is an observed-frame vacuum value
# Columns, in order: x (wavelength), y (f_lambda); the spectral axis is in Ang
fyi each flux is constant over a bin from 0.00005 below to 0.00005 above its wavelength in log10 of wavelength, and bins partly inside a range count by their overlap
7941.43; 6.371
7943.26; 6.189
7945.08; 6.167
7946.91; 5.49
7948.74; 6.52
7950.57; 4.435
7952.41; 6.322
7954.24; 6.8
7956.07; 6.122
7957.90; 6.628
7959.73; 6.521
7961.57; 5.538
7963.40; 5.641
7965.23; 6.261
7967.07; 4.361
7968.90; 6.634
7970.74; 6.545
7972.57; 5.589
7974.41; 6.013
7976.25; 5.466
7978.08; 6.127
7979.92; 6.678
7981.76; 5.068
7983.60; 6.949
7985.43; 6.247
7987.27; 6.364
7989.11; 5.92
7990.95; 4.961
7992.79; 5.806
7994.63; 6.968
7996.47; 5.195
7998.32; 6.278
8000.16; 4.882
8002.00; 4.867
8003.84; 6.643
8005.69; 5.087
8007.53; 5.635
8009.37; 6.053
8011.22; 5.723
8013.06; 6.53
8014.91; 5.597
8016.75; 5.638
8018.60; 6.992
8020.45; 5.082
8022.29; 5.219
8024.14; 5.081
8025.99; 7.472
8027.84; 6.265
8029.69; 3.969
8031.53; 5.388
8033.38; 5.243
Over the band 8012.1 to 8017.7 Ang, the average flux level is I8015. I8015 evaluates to 5.93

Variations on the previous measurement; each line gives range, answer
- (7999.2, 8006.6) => 5.38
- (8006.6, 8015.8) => 5.91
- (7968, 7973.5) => 6.25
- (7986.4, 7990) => 6.14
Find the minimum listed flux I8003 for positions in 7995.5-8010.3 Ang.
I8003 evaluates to 4.867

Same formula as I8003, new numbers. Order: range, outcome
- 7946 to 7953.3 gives 4.435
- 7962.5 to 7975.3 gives 4.361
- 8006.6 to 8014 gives 5.635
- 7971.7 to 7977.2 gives 5.466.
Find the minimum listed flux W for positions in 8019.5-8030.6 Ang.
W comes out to 3.969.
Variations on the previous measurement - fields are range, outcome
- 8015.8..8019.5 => 5.638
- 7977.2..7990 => 5.068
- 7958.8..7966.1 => 5.538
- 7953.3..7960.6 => 6.122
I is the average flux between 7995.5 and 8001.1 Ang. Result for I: 5.46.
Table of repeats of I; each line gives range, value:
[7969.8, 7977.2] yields 5.91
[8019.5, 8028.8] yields 5.82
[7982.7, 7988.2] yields 6.53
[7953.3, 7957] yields 6.47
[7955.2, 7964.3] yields 6.09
